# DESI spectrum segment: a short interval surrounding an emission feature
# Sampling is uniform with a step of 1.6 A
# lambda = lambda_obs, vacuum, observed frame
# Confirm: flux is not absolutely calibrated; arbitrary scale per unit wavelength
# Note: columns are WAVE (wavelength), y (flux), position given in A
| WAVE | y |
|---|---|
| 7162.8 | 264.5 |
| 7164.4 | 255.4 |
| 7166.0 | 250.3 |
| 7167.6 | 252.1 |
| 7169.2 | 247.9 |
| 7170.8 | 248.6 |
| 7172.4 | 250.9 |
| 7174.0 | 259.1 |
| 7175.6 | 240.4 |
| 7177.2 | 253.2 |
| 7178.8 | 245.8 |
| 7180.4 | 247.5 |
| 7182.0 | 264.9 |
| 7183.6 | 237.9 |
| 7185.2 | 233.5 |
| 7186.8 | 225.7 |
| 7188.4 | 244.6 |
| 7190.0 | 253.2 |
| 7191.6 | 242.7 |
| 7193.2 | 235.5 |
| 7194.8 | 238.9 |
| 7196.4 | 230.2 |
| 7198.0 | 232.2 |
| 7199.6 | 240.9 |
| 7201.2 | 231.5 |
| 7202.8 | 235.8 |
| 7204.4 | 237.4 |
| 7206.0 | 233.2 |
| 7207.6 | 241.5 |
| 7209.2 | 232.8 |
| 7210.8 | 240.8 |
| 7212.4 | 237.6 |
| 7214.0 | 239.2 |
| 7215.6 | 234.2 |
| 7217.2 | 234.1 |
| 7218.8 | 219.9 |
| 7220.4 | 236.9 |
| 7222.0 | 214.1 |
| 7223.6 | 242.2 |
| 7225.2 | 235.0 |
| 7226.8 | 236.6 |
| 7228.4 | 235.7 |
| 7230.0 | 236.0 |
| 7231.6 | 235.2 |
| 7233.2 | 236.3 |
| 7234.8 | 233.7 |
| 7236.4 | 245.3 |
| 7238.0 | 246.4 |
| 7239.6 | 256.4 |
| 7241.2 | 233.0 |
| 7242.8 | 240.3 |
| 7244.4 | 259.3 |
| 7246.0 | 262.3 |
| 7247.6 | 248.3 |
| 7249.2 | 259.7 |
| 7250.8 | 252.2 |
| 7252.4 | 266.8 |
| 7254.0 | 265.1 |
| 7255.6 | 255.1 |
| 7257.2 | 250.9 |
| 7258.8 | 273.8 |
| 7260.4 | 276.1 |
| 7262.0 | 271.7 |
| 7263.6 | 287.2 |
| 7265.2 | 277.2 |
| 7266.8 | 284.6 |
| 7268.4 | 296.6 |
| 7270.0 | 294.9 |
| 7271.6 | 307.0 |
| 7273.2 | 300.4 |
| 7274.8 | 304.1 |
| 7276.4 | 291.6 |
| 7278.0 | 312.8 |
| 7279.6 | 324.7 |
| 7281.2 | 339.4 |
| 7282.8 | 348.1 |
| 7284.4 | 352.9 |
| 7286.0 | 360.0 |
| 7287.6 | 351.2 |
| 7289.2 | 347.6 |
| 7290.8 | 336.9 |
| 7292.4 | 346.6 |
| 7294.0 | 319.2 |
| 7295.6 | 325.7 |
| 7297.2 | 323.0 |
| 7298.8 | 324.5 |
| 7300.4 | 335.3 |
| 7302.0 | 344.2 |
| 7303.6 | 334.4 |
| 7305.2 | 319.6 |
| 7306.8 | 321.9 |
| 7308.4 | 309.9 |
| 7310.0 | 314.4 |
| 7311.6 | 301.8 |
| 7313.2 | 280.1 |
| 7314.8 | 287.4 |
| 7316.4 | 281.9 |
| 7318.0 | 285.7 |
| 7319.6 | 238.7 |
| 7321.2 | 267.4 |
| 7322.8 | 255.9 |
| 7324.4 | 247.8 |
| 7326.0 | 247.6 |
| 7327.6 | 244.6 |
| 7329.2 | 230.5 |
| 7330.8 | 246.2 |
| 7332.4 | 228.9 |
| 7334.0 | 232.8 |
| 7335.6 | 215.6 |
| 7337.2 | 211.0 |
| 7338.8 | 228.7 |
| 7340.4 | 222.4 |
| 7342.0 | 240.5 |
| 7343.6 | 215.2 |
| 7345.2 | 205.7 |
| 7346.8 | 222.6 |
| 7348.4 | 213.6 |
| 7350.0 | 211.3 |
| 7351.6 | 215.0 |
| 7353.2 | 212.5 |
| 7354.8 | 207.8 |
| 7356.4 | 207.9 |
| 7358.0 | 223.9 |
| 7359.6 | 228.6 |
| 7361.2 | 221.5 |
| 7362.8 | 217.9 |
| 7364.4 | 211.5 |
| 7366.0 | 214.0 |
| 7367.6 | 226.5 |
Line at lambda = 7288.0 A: Mg II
